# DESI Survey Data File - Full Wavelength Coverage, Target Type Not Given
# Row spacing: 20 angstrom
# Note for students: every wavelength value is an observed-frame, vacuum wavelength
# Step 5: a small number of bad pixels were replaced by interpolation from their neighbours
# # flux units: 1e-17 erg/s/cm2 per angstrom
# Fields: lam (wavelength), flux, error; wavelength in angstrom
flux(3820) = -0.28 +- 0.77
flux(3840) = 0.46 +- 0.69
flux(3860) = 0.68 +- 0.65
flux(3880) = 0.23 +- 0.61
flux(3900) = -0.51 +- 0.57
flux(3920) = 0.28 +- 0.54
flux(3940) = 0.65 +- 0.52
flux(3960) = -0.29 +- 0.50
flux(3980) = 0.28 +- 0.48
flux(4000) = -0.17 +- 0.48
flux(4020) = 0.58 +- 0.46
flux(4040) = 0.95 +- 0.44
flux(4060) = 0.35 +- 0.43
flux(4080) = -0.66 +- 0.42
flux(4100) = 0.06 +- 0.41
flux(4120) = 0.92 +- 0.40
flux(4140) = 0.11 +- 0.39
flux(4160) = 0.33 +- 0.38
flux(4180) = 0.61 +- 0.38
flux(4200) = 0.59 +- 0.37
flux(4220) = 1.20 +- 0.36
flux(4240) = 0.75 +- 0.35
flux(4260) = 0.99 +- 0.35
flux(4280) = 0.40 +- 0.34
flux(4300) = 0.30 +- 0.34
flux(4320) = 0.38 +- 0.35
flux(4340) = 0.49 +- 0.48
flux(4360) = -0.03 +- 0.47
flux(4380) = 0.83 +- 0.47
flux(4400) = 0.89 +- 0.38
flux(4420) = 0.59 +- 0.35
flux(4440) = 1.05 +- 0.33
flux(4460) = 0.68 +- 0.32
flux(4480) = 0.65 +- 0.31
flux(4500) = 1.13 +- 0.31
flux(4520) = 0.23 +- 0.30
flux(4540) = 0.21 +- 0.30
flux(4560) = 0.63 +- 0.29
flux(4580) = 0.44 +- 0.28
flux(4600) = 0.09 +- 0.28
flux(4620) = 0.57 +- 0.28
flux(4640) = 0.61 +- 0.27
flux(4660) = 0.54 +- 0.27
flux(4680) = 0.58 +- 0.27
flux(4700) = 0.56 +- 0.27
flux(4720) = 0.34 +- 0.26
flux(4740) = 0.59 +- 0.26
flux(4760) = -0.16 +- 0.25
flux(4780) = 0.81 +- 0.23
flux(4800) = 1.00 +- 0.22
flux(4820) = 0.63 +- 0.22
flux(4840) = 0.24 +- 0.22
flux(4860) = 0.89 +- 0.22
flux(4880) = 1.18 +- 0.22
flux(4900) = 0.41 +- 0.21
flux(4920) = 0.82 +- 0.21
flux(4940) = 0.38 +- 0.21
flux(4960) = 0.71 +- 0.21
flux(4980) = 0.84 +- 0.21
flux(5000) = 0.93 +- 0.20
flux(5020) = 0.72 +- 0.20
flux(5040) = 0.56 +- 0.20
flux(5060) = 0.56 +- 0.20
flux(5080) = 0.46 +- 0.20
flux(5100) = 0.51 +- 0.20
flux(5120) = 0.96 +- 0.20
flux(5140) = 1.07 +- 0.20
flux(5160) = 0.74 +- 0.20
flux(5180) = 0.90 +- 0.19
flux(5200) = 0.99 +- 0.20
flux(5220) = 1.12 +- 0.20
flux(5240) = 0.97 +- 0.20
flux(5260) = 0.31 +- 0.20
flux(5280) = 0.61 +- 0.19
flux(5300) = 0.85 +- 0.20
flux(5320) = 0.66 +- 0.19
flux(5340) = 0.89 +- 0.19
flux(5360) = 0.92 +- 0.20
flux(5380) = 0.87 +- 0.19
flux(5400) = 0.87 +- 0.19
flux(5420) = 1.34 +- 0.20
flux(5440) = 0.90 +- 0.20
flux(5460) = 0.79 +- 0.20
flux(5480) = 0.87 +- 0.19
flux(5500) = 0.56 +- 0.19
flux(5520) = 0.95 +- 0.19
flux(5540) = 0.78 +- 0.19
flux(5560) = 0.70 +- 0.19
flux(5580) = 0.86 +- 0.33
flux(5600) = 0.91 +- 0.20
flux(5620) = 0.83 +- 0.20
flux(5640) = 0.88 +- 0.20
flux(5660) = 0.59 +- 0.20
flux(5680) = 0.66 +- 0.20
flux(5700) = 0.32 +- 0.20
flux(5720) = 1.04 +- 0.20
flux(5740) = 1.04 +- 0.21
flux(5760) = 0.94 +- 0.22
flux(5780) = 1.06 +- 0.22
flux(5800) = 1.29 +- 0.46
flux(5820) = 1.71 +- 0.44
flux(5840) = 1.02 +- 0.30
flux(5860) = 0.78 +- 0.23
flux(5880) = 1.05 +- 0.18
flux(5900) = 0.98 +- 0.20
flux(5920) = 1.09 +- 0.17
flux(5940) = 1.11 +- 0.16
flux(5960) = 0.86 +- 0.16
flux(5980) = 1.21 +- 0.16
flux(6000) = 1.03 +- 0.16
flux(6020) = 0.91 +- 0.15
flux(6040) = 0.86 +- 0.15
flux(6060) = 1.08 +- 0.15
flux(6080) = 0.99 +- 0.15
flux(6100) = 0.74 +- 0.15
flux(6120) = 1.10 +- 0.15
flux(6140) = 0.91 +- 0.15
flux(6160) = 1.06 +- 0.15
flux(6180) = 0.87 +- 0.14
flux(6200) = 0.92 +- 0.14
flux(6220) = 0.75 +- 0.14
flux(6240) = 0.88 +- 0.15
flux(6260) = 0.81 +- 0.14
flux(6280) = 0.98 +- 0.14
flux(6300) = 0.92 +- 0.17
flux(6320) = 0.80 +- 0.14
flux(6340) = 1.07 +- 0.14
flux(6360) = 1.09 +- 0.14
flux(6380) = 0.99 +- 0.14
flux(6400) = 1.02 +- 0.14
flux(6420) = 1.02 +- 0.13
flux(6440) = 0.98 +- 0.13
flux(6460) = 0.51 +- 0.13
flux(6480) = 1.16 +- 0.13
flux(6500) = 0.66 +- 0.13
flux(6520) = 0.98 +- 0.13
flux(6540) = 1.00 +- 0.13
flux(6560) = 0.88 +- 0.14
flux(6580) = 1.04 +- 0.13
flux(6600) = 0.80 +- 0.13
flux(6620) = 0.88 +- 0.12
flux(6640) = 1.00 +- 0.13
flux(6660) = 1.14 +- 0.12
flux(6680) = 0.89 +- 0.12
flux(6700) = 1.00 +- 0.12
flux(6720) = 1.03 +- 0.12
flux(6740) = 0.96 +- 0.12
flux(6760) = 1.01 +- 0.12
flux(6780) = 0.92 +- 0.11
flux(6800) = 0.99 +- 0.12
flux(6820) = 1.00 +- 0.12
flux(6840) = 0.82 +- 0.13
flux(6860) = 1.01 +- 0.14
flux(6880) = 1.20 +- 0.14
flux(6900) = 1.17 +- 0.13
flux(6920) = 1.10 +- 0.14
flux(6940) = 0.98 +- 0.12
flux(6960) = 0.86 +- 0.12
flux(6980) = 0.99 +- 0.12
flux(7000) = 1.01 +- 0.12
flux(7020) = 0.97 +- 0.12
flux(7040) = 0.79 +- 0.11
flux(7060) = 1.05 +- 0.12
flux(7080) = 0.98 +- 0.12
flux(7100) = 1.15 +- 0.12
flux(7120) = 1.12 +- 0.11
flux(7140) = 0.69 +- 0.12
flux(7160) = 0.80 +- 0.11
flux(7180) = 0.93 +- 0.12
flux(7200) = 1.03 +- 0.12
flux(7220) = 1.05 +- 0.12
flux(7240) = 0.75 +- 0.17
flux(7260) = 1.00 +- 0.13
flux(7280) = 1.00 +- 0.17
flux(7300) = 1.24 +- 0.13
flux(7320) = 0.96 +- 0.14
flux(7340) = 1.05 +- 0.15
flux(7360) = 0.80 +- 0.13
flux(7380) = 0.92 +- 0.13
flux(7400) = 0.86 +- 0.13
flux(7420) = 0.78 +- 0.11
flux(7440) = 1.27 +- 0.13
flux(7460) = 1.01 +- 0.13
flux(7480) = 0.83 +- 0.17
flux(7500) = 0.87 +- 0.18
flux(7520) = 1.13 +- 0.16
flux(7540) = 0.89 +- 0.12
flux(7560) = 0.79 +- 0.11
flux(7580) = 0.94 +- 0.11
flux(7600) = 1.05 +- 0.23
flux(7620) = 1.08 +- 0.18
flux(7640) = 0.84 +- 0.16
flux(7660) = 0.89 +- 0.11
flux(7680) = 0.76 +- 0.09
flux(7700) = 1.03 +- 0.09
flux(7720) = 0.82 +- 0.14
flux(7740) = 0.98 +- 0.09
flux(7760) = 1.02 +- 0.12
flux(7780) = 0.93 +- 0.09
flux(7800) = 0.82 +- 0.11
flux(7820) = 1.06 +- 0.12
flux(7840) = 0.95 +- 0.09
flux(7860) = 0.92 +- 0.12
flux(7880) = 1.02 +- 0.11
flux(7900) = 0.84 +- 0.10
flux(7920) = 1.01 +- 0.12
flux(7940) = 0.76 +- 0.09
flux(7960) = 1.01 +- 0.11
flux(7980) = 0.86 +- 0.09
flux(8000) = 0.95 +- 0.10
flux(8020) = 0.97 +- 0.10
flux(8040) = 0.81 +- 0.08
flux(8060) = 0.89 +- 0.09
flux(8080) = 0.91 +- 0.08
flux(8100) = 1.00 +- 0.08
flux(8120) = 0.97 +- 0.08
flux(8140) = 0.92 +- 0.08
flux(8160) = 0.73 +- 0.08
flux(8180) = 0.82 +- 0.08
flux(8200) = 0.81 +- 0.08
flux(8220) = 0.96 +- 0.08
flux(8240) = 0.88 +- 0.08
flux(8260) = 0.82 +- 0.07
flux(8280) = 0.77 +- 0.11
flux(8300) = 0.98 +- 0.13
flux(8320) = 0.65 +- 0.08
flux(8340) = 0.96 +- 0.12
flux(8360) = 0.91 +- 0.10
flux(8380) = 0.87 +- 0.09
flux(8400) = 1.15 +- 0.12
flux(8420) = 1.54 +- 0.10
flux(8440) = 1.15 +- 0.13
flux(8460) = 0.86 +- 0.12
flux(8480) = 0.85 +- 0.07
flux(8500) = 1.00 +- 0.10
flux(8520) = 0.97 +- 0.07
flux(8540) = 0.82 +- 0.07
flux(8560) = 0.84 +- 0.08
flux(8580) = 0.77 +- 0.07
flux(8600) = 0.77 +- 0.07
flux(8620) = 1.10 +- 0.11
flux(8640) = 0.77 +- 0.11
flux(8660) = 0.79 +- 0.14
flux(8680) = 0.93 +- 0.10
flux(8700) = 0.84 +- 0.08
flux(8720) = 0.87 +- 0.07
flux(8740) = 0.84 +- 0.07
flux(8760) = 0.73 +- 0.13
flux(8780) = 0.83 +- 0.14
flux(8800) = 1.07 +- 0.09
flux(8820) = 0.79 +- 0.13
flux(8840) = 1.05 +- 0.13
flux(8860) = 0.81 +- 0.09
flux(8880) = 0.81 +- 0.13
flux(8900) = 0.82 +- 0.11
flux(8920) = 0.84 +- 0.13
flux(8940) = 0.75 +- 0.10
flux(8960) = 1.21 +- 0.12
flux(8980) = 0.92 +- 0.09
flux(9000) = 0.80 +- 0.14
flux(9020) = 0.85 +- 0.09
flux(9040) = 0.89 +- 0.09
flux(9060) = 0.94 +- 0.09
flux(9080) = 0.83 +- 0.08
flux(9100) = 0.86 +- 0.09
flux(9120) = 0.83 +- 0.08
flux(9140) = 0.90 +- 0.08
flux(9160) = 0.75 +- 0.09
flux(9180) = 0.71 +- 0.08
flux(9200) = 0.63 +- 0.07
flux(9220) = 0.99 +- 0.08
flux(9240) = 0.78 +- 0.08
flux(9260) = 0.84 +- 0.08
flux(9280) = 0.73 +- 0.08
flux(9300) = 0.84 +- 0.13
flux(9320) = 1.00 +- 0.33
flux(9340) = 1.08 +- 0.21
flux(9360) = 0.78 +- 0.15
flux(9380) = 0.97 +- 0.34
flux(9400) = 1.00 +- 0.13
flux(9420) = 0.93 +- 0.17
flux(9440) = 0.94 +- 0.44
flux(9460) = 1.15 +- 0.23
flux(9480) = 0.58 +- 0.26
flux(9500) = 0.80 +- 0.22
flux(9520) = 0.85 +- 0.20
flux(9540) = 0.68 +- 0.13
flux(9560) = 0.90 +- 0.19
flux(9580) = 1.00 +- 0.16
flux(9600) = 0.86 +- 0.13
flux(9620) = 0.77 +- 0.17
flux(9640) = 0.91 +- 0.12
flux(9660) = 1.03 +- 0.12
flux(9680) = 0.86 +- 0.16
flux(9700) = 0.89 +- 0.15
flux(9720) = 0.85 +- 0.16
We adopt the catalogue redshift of 0.282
